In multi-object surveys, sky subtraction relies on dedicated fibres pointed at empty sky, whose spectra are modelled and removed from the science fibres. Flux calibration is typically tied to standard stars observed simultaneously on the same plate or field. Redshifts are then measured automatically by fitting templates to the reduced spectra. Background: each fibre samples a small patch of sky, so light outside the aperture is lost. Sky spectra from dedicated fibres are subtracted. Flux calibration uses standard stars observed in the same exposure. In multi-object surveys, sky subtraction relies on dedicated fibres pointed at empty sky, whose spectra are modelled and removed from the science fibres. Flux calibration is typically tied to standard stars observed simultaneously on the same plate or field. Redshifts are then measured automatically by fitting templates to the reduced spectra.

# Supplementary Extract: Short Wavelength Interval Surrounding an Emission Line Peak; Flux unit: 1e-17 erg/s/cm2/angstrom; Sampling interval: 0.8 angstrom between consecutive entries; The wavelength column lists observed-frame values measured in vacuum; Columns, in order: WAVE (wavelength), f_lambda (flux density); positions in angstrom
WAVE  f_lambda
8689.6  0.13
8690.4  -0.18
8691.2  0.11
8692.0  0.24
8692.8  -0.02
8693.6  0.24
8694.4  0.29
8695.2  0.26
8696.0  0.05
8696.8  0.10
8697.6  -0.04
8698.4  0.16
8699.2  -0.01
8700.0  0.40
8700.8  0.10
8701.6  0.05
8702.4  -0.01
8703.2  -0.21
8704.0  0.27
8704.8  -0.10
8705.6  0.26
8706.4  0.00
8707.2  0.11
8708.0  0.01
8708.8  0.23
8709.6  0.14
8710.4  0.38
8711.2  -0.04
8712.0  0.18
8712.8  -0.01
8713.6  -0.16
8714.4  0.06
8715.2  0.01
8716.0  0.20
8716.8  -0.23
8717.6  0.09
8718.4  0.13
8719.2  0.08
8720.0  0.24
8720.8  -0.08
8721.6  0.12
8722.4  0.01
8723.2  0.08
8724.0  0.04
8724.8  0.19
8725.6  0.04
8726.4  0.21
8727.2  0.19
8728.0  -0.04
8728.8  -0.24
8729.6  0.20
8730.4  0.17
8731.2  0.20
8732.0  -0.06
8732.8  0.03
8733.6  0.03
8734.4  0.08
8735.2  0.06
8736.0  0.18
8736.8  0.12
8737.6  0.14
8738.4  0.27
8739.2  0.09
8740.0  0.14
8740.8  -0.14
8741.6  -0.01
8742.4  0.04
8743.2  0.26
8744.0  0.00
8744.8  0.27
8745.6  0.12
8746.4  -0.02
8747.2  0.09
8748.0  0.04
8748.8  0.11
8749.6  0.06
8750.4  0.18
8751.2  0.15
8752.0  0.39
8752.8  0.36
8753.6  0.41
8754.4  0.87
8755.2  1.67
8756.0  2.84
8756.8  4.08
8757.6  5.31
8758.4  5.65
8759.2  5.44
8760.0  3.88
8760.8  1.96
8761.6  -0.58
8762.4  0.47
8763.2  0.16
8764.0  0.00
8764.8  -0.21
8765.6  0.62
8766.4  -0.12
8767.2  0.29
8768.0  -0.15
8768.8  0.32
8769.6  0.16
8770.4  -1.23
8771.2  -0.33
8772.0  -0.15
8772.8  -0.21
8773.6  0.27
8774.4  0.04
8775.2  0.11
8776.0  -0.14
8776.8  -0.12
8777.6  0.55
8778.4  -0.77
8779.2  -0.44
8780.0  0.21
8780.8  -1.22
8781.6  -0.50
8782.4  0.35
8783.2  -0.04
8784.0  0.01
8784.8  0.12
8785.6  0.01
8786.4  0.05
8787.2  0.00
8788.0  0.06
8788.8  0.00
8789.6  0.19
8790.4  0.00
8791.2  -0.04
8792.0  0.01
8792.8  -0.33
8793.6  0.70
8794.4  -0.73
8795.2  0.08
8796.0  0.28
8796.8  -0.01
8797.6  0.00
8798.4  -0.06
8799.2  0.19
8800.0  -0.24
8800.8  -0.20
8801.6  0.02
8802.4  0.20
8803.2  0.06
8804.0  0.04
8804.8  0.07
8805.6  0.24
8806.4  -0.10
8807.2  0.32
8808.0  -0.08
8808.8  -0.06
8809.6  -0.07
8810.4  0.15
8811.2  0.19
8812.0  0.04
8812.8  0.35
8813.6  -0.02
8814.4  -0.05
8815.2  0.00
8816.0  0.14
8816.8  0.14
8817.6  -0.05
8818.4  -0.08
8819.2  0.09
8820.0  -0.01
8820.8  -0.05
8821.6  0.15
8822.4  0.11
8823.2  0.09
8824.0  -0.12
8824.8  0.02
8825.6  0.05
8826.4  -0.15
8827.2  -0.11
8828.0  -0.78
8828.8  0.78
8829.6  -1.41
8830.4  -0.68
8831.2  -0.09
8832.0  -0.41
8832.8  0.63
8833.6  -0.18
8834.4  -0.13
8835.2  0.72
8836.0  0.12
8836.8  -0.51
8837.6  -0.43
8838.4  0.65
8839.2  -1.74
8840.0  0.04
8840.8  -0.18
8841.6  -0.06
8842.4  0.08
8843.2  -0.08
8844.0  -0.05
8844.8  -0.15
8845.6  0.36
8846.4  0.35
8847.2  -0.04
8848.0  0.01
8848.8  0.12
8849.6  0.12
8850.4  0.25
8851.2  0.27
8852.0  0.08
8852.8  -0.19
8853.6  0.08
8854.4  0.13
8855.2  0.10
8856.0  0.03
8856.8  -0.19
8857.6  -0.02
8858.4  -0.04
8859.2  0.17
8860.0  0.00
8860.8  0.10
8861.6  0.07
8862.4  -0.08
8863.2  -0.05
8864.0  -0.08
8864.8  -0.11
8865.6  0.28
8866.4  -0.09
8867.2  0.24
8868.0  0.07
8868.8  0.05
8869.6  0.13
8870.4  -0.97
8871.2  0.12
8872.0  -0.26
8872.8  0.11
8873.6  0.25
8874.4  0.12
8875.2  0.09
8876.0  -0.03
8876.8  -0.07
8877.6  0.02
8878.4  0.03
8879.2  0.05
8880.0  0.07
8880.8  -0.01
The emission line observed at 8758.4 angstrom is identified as [O III] 5007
